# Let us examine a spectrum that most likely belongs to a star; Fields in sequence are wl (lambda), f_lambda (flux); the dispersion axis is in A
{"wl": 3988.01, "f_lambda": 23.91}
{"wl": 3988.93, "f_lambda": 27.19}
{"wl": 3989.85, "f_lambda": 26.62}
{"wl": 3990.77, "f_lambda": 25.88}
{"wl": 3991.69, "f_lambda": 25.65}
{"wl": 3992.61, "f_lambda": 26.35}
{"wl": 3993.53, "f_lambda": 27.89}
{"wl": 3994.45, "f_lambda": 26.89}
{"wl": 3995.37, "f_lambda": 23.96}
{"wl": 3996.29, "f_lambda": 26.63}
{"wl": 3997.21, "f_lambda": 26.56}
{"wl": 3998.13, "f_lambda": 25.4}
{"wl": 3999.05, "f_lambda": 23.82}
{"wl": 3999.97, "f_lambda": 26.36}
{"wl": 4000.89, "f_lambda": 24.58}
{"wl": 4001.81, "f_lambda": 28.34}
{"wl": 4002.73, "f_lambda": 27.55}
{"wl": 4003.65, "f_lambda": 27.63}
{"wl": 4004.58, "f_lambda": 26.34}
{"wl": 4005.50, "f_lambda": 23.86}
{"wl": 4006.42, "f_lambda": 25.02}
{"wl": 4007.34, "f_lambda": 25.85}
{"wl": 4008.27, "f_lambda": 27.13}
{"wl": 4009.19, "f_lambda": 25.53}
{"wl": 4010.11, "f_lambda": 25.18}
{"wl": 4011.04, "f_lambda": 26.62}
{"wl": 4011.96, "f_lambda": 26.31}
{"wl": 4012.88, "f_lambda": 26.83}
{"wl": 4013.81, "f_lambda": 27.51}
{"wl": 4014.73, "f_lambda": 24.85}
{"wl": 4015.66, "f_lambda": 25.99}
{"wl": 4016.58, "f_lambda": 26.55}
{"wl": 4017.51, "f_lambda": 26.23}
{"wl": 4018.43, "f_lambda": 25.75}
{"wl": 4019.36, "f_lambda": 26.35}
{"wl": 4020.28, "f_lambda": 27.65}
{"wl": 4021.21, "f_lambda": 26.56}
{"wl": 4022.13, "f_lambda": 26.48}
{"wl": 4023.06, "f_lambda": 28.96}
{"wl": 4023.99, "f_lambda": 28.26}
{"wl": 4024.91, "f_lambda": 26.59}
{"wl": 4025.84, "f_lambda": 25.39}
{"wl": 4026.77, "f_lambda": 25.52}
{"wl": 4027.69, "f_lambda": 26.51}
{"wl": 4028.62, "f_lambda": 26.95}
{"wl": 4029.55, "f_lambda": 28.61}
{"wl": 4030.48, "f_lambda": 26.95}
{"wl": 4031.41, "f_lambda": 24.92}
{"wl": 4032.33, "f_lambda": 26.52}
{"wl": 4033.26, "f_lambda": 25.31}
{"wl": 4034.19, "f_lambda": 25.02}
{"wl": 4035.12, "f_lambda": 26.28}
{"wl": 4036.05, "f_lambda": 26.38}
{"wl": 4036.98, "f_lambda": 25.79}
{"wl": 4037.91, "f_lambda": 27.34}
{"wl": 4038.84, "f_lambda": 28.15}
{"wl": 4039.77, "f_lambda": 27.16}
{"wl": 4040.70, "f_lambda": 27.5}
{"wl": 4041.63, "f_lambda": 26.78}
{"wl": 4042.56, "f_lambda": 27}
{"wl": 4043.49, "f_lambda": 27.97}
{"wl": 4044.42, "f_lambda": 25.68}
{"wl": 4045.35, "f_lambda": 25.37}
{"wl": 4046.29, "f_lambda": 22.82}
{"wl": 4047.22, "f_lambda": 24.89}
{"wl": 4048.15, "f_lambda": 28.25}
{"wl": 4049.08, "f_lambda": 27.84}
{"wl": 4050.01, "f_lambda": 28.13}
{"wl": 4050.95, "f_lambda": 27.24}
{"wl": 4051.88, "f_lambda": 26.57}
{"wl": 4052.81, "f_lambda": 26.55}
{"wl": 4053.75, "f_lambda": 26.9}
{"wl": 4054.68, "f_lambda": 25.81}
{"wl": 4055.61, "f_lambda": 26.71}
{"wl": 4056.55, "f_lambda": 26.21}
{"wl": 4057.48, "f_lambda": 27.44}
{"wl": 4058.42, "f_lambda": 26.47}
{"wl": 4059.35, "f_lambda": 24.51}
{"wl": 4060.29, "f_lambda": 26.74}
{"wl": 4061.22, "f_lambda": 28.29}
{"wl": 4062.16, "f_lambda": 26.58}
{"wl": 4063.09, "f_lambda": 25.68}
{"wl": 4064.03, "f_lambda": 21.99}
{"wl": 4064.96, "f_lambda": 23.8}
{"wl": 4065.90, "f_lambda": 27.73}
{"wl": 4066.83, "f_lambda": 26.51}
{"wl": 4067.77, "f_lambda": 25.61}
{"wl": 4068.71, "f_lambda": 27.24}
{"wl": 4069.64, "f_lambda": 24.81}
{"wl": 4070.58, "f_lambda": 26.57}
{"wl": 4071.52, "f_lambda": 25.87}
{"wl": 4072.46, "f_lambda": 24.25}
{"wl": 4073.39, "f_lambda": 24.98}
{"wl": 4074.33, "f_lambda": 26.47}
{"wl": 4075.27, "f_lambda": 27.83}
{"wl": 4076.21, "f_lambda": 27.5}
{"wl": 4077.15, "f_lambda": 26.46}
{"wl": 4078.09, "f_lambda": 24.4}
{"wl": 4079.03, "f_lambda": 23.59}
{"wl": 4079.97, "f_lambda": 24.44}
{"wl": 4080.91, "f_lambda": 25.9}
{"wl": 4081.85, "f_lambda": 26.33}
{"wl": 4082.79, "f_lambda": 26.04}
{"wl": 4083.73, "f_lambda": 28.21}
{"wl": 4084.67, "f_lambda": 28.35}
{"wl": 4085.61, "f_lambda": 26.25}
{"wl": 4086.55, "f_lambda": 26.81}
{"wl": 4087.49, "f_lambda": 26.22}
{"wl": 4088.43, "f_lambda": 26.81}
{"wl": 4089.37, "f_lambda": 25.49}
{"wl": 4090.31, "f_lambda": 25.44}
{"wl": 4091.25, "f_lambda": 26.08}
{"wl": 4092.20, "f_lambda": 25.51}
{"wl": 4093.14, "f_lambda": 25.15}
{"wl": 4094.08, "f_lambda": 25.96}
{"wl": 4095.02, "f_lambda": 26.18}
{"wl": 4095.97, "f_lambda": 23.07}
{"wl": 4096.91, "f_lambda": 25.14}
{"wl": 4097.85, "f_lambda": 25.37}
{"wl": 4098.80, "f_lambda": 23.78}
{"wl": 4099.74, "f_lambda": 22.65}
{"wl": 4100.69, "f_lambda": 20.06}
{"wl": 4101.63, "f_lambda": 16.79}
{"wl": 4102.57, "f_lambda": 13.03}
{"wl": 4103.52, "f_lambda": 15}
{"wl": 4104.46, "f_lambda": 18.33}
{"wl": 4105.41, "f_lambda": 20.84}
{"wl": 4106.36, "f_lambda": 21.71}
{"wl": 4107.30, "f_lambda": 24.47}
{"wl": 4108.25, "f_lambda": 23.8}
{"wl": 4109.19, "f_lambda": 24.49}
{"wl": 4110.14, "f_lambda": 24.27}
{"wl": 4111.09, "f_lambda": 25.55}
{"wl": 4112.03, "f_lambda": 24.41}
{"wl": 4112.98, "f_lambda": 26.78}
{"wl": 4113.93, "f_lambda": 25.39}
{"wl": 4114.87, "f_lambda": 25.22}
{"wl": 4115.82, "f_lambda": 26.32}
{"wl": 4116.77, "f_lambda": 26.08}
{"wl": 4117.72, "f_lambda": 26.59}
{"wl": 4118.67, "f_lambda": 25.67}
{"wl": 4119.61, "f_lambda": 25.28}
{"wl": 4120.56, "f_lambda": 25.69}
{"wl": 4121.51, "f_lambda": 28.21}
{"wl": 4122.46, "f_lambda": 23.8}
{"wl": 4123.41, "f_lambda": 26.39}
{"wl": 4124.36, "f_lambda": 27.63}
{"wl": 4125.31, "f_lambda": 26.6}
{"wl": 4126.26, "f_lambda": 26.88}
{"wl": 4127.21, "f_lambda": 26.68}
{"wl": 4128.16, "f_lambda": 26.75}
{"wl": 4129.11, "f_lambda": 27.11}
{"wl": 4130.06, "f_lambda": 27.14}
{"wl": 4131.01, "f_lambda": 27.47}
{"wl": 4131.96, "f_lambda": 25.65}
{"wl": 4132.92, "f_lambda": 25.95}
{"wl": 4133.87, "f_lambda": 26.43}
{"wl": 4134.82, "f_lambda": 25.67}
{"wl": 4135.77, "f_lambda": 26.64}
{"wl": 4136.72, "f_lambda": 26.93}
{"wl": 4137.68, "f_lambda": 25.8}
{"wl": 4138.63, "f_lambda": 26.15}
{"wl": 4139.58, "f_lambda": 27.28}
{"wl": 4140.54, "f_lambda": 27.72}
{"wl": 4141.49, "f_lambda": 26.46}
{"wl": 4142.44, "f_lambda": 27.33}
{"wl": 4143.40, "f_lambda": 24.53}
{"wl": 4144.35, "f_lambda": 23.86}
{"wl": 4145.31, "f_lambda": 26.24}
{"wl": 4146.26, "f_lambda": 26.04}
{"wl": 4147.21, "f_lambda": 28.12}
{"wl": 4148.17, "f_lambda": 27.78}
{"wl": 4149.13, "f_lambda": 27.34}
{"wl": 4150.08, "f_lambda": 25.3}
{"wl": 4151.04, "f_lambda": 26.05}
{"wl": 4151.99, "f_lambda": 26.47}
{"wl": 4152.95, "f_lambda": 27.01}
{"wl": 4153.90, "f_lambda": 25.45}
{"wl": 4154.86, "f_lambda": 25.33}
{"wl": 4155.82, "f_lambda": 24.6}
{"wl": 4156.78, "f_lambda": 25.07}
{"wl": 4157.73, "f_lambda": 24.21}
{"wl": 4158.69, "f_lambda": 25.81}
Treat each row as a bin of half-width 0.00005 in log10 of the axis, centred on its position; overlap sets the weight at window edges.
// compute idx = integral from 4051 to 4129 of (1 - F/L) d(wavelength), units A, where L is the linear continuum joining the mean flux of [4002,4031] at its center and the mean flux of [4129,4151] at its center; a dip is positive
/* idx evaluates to 3.8 A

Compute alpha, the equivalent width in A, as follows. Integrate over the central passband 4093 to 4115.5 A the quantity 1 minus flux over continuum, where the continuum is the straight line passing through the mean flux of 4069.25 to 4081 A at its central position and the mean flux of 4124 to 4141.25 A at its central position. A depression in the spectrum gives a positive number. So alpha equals 2.88 A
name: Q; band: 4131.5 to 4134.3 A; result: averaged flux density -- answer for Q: 25.9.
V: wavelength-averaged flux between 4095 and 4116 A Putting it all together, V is 22.6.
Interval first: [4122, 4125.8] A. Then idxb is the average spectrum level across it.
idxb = 26.1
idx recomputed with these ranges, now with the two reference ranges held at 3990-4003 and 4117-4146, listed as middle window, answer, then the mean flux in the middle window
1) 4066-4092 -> 0.2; 26.1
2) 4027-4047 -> -0.2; 26.4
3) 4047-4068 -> -0.1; 26.4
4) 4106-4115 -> 0.6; 24.6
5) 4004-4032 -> -0.2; 26.4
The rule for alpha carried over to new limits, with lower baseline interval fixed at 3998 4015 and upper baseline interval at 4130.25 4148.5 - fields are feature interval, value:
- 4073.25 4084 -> 0.1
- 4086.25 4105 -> 2.3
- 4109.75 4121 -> 0.3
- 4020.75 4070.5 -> -0.5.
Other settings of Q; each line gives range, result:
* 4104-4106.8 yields 20.2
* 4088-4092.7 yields 25.9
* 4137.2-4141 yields 26.7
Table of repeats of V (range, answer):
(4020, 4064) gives 26.6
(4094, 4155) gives 25.1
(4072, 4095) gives 26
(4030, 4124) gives 25.4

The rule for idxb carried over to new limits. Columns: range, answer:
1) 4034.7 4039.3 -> 26.8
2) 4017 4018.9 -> 25.9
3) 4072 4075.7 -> 25.9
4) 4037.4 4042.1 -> 27.4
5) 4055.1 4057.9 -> 26.8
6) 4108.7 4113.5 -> 25.1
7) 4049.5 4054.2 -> 27.1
